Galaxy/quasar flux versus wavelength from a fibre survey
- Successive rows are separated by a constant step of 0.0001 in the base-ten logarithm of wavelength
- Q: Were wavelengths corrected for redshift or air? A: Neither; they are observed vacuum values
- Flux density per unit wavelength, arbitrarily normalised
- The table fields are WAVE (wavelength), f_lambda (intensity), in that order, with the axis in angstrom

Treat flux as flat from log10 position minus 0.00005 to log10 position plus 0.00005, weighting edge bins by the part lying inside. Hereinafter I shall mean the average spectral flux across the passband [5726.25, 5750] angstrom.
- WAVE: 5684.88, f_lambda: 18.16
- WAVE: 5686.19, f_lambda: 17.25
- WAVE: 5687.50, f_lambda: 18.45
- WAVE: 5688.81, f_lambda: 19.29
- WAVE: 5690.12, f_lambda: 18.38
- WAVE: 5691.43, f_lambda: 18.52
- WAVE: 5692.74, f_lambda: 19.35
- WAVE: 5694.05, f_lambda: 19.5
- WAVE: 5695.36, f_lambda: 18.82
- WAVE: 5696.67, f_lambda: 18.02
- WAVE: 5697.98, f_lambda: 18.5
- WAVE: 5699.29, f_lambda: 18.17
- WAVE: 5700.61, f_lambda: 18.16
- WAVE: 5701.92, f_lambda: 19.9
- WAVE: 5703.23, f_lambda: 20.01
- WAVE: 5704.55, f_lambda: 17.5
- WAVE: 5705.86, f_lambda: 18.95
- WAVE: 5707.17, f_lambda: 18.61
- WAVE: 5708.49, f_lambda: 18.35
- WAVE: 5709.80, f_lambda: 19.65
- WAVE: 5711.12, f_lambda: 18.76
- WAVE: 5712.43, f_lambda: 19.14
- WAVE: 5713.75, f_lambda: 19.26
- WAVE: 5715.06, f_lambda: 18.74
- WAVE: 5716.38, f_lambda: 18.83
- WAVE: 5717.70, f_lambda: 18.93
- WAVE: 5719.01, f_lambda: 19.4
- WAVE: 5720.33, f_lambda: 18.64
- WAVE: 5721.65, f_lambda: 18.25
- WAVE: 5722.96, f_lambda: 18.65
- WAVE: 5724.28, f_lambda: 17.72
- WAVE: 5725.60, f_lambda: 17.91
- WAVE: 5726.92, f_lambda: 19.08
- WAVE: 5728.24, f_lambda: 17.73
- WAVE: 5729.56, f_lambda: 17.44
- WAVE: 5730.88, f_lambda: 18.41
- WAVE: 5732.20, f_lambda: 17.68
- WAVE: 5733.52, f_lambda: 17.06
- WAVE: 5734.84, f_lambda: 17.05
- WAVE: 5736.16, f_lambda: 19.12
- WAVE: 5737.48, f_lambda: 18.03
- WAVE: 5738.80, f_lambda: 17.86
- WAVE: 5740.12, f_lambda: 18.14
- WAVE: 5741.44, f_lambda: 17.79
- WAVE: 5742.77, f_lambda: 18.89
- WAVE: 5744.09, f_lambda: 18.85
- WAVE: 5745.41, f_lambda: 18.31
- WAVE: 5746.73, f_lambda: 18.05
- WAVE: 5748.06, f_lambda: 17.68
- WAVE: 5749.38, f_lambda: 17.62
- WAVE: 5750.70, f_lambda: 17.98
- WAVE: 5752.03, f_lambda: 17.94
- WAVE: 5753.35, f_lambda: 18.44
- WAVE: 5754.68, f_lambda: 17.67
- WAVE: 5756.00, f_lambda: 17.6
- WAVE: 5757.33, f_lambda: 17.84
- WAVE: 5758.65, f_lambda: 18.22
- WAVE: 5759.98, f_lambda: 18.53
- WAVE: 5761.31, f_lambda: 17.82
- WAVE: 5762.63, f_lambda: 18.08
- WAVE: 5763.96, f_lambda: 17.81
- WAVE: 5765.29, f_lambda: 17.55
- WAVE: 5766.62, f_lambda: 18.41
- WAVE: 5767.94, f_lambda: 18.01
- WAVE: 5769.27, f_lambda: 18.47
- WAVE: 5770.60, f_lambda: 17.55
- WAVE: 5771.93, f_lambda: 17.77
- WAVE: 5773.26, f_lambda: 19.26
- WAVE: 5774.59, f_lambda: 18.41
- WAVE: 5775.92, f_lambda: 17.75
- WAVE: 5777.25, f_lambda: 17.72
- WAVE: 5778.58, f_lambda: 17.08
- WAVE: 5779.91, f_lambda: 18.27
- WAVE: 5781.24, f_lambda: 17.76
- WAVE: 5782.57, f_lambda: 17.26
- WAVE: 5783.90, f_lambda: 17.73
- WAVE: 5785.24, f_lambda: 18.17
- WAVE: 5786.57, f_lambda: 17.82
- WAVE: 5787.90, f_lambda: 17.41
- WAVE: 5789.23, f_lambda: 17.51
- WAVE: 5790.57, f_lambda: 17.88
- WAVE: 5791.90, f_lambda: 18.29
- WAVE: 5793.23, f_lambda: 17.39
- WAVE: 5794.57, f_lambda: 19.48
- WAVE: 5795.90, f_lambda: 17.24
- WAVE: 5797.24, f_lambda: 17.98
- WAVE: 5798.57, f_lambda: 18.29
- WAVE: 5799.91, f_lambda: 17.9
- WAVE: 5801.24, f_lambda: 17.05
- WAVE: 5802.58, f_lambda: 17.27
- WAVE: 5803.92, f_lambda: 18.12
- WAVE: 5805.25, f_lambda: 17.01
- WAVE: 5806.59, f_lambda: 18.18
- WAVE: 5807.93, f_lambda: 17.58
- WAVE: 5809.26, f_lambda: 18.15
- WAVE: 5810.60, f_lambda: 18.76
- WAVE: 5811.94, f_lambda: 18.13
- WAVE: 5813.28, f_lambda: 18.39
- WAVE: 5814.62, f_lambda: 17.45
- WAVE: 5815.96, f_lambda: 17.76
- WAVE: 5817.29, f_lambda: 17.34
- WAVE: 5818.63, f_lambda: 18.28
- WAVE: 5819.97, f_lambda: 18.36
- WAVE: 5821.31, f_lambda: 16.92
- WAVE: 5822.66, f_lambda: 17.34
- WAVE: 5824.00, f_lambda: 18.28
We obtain 18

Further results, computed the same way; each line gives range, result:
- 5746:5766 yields 17.9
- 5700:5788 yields 18.2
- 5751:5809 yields 17.9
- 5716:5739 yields 18.2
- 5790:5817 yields 17.9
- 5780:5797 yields 17.8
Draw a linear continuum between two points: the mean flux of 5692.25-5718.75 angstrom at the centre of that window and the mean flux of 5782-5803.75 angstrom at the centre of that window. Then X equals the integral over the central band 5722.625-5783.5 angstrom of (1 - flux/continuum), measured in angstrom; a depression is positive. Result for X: 0.9 angstrom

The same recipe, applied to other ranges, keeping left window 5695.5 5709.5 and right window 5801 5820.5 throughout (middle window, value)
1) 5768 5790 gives 0.3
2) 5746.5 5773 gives 0.4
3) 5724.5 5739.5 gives 0.4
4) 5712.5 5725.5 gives -0.1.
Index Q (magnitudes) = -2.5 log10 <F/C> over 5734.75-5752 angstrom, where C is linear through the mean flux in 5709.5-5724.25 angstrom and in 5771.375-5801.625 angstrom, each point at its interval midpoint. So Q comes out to 0.021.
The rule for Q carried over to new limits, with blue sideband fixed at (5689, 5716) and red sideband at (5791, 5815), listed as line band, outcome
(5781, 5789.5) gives 0.03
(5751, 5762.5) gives 0.02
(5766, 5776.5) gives 0.00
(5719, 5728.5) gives 0.02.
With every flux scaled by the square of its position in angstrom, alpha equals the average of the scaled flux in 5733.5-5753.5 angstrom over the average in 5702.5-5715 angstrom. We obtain 0.97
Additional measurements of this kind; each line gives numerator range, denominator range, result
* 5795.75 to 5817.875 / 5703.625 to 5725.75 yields 0.98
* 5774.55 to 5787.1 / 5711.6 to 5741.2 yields 0.99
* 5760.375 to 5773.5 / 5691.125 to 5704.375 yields 0.98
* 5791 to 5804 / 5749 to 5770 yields 1.01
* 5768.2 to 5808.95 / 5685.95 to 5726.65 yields 0.98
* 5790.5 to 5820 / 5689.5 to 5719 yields 0.99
